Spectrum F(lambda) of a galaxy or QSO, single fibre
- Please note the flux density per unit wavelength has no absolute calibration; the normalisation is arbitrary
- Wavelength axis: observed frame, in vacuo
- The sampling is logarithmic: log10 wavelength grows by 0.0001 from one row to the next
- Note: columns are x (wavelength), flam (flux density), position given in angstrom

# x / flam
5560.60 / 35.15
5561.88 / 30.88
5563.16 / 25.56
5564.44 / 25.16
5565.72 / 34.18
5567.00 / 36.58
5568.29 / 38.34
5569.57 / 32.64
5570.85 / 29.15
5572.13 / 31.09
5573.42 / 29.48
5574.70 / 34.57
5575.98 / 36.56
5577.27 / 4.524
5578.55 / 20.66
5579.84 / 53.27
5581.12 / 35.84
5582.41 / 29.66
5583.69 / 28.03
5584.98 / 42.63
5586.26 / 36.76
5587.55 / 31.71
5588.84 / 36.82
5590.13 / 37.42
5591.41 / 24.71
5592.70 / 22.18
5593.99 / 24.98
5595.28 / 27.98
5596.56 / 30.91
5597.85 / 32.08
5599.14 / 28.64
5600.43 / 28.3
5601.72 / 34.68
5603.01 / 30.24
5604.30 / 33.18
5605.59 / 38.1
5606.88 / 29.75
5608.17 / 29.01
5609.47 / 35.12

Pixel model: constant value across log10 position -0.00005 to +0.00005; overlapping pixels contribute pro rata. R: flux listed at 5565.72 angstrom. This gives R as 34.18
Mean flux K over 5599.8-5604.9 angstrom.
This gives 31.6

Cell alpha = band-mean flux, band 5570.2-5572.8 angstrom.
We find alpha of 30.1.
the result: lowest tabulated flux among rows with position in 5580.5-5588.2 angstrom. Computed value 28.03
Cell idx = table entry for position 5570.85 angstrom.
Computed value 29.15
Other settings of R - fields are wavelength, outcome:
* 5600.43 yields 28.3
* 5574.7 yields 34.57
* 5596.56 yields 30.91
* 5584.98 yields 42.63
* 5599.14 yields 28.64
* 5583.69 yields 28.03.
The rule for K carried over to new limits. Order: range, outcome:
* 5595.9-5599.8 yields 30.6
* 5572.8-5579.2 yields 25.2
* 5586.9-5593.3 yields 30.6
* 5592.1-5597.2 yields 26.6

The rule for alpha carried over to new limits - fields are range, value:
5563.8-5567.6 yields 32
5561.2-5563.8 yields 28.3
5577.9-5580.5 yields 36.9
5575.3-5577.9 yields 20.8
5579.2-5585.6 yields 37.9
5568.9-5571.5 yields 31.1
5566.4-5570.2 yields 35.8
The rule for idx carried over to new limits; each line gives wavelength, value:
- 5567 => 36.58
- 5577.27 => 4.524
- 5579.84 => 53.27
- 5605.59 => 38.1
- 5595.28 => 27.98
